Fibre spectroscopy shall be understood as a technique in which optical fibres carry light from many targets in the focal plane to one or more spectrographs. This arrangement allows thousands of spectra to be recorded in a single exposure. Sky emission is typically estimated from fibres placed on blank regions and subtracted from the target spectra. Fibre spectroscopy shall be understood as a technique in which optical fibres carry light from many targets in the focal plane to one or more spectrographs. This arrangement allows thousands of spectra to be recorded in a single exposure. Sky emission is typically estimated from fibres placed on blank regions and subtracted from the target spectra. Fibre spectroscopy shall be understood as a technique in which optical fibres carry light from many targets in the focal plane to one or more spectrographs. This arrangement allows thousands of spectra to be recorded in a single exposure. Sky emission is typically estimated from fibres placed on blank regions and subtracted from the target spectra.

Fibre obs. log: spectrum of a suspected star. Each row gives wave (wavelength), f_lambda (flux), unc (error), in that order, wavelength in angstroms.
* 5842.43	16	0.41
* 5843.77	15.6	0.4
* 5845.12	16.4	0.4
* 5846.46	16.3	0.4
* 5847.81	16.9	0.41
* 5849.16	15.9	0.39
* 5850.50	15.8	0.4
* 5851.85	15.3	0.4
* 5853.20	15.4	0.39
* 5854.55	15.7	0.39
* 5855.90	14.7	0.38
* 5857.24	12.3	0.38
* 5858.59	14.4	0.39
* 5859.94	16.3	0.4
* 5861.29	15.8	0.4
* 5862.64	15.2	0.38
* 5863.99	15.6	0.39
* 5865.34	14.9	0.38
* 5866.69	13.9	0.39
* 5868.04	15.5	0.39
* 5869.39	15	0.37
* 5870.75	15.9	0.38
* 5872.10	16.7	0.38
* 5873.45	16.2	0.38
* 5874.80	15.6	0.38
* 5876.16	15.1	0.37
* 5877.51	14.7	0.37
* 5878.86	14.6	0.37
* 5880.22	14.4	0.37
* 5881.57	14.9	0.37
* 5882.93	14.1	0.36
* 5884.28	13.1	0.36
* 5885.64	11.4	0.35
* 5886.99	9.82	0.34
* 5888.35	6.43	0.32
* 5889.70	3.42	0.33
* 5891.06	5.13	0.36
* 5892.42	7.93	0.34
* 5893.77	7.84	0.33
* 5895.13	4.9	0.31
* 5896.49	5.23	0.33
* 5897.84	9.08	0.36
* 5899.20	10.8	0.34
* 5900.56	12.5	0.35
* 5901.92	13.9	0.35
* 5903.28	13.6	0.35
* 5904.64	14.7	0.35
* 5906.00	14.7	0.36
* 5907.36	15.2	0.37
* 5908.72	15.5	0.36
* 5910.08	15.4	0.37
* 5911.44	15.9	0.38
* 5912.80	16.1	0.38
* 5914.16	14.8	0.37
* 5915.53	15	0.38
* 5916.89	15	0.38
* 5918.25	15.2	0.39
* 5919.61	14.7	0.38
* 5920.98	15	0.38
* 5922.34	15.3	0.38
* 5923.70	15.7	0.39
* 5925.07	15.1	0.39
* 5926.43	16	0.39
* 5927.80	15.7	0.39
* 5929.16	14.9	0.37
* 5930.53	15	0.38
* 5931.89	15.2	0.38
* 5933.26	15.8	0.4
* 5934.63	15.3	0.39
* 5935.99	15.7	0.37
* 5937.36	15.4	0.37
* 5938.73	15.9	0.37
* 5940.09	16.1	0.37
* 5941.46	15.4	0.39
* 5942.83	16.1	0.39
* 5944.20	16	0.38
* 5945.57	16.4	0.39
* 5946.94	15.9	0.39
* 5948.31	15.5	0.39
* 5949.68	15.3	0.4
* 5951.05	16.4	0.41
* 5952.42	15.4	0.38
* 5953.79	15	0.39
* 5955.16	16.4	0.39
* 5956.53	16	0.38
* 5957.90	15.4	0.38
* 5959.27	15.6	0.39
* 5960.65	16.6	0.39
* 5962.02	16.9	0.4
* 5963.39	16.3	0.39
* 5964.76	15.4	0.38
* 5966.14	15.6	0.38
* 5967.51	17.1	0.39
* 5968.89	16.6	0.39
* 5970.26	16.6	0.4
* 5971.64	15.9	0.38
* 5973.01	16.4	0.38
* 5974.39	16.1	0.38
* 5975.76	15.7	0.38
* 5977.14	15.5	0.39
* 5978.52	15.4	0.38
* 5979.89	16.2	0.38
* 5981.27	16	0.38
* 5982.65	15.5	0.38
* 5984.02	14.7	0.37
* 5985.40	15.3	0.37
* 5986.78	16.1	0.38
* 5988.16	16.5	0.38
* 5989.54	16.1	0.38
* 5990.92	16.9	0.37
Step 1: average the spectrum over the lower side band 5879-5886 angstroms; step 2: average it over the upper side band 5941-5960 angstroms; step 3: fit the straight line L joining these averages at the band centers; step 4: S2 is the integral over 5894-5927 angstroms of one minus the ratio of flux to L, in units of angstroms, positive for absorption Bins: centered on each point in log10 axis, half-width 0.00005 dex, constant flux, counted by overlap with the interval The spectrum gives 2.2 angstroms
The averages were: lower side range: 13.7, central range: 13.6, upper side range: 15.8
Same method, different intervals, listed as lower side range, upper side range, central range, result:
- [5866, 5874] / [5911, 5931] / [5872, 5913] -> 8.79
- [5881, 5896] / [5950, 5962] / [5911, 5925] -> -3.88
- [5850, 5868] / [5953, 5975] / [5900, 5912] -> 0.70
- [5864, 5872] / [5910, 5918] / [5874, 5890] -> 2.84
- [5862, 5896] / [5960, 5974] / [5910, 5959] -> -2.19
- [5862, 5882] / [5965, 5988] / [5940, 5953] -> -0.10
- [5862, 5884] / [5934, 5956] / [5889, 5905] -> 6.64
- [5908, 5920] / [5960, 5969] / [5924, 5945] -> 0.20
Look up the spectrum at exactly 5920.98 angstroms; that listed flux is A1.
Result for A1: 15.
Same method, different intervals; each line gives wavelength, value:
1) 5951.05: 16.4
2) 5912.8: 16.1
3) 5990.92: 16.9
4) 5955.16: 16.4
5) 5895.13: 4.9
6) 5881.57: 14.9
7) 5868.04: 15.5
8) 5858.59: 14.4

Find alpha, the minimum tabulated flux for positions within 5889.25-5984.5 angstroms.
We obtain 3.42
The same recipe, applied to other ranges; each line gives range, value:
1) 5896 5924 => 5.23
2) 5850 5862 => 12.3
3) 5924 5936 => 14.9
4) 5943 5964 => 15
